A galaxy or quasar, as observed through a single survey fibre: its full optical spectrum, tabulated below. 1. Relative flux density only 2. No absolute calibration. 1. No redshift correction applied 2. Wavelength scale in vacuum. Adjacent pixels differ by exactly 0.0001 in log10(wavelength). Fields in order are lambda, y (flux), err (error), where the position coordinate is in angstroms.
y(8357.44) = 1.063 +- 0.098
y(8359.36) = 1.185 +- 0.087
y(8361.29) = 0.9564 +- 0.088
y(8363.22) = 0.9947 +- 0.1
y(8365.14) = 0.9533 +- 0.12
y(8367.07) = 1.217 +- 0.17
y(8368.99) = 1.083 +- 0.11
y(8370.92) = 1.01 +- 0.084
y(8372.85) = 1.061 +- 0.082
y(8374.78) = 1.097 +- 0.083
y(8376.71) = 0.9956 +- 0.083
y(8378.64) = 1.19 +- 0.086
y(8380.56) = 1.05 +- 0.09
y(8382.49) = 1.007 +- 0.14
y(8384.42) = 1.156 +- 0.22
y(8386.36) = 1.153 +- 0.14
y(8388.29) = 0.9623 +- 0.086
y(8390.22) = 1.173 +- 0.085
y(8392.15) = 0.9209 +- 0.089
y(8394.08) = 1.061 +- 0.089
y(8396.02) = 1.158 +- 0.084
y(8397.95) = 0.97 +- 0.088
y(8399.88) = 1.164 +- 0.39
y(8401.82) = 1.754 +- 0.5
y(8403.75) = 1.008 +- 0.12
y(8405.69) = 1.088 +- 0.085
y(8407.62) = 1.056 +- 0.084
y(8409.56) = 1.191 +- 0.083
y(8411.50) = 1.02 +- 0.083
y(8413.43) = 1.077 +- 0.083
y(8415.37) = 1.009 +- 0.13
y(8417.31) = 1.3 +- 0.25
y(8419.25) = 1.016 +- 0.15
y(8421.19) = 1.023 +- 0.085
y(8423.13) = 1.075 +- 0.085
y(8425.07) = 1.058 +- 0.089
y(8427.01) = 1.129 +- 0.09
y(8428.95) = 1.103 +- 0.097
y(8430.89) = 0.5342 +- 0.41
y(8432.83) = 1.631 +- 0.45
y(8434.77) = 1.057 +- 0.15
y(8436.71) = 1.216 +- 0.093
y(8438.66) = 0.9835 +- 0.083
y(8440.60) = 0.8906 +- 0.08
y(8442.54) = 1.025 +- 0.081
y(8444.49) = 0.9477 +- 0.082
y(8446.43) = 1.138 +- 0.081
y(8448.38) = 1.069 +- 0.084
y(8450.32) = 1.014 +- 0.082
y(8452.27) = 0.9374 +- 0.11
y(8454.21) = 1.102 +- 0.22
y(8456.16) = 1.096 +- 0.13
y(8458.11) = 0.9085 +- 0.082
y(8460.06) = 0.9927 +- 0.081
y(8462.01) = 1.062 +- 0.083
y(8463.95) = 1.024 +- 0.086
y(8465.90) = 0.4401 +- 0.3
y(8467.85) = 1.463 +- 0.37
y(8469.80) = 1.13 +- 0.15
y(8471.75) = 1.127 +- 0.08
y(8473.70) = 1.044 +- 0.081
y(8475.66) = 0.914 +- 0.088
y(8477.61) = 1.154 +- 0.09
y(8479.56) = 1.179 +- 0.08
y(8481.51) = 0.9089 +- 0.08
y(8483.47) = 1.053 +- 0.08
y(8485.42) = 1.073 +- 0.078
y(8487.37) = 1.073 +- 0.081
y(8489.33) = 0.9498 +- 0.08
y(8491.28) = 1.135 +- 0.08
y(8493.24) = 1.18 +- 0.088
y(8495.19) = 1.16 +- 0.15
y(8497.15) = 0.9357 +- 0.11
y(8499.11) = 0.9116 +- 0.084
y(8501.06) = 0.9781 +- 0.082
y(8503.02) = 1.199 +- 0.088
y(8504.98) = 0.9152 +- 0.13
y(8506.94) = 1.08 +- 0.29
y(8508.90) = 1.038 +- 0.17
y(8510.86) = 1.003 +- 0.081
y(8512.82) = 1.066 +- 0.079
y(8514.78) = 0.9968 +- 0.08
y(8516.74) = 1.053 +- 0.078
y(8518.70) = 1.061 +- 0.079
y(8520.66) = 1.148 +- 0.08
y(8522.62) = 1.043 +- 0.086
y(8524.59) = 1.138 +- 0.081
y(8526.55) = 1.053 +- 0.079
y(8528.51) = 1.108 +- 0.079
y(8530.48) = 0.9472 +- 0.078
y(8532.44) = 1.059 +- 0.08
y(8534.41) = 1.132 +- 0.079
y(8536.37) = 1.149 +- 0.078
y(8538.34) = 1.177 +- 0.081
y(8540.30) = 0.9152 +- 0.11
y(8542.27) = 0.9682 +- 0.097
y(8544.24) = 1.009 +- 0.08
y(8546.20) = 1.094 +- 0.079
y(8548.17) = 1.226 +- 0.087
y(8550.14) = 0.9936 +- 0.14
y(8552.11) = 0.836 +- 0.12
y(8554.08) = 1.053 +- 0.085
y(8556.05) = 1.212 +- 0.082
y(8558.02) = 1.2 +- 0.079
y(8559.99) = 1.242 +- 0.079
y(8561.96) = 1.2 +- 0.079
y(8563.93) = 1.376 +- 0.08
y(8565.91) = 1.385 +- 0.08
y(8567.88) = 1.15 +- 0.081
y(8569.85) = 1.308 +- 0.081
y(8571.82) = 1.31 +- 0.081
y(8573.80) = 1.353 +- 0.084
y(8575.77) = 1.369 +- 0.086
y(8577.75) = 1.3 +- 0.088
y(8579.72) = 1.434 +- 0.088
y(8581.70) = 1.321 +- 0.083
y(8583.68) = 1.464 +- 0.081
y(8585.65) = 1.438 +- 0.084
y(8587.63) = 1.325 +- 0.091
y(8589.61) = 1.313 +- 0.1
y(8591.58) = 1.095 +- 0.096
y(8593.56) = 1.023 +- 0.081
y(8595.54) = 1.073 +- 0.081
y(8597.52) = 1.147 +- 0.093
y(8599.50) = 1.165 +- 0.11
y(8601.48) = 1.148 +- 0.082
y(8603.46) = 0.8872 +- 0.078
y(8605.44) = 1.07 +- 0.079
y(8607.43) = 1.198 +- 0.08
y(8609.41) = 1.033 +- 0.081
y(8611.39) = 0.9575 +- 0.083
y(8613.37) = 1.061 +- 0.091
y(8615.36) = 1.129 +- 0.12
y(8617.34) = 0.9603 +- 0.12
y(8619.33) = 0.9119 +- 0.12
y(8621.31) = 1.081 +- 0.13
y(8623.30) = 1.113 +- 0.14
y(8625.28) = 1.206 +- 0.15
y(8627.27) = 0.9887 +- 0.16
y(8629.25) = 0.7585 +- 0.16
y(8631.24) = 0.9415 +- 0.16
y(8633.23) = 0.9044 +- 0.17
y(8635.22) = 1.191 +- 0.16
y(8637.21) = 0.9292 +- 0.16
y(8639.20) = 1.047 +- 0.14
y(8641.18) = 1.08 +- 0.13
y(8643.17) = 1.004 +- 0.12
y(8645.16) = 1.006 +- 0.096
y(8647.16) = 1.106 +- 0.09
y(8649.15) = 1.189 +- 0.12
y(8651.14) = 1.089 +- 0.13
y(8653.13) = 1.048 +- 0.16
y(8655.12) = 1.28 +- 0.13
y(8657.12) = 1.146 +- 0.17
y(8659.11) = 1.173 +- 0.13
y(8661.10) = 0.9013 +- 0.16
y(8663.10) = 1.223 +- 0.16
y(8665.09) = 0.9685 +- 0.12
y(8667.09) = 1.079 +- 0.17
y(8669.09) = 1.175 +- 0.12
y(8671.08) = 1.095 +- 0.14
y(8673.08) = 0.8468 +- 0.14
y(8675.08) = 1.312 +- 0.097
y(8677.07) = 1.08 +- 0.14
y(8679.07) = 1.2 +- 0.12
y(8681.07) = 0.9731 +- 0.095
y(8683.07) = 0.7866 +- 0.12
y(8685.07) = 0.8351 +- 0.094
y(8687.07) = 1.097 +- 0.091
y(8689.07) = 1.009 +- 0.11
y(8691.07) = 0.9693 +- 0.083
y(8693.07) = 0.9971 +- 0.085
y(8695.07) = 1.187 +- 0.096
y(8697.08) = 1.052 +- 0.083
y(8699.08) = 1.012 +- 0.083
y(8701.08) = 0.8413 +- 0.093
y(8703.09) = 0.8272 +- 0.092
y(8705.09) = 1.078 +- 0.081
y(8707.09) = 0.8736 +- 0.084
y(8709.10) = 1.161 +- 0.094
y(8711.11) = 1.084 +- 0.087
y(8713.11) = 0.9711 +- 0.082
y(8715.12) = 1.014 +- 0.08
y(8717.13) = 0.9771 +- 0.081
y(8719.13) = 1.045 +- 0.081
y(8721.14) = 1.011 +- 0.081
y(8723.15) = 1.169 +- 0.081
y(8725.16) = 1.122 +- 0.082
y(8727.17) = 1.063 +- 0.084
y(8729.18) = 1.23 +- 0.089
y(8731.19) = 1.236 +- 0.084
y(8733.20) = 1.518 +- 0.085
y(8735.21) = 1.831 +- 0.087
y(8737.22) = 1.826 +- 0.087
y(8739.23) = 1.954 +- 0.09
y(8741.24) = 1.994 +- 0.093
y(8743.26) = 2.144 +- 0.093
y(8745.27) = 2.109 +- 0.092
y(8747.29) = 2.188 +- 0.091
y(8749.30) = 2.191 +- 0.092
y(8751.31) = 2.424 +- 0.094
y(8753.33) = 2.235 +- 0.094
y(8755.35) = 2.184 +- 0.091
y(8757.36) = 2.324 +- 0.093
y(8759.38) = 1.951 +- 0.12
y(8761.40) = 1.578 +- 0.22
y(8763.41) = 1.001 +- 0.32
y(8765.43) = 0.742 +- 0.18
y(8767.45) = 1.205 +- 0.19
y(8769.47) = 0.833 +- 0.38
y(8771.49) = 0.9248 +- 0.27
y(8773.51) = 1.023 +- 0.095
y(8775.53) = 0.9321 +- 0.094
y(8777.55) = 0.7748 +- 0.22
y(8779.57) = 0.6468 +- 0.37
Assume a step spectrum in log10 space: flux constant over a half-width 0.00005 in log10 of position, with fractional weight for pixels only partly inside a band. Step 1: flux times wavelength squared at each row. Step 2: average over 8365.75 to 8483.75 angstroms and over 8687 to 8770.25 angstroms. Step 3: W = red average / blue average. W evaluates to 1.40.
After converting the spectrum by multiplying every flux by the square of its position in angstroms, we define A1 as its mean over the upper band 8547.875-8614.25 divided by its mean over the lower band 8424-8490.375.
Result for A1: 1.18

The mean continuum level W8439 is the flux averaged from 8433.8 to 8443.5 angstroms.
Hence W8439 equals 1.03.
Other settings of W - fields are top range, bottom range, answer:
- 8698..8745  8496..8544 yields 1.28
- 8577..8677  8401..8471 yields 1.08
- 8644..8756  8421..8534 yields 1.28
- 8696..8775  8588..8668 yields 1.35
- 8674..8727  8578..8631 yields 0.93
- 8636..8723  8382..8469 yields 1.03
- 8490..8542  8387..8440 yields 0.99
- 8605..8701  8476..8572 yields 0.99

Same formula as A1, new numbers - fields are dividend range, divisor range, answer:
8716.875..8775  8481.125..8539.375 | 1.55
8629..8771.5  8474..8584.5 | 1.16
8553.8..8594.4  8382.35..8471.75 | 1.24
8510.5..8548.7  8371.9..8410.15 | 0.99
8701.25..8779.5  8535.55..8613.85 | 1.24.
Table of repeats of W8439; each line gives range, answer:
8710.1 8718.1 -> 1.01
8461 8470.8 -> 1.02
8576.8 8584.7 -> 1.38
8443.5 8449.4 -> 1.05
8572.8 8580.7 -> 1.36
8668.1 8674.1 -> 1.04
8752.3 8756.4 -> 2.21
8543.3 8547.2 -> 1.05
